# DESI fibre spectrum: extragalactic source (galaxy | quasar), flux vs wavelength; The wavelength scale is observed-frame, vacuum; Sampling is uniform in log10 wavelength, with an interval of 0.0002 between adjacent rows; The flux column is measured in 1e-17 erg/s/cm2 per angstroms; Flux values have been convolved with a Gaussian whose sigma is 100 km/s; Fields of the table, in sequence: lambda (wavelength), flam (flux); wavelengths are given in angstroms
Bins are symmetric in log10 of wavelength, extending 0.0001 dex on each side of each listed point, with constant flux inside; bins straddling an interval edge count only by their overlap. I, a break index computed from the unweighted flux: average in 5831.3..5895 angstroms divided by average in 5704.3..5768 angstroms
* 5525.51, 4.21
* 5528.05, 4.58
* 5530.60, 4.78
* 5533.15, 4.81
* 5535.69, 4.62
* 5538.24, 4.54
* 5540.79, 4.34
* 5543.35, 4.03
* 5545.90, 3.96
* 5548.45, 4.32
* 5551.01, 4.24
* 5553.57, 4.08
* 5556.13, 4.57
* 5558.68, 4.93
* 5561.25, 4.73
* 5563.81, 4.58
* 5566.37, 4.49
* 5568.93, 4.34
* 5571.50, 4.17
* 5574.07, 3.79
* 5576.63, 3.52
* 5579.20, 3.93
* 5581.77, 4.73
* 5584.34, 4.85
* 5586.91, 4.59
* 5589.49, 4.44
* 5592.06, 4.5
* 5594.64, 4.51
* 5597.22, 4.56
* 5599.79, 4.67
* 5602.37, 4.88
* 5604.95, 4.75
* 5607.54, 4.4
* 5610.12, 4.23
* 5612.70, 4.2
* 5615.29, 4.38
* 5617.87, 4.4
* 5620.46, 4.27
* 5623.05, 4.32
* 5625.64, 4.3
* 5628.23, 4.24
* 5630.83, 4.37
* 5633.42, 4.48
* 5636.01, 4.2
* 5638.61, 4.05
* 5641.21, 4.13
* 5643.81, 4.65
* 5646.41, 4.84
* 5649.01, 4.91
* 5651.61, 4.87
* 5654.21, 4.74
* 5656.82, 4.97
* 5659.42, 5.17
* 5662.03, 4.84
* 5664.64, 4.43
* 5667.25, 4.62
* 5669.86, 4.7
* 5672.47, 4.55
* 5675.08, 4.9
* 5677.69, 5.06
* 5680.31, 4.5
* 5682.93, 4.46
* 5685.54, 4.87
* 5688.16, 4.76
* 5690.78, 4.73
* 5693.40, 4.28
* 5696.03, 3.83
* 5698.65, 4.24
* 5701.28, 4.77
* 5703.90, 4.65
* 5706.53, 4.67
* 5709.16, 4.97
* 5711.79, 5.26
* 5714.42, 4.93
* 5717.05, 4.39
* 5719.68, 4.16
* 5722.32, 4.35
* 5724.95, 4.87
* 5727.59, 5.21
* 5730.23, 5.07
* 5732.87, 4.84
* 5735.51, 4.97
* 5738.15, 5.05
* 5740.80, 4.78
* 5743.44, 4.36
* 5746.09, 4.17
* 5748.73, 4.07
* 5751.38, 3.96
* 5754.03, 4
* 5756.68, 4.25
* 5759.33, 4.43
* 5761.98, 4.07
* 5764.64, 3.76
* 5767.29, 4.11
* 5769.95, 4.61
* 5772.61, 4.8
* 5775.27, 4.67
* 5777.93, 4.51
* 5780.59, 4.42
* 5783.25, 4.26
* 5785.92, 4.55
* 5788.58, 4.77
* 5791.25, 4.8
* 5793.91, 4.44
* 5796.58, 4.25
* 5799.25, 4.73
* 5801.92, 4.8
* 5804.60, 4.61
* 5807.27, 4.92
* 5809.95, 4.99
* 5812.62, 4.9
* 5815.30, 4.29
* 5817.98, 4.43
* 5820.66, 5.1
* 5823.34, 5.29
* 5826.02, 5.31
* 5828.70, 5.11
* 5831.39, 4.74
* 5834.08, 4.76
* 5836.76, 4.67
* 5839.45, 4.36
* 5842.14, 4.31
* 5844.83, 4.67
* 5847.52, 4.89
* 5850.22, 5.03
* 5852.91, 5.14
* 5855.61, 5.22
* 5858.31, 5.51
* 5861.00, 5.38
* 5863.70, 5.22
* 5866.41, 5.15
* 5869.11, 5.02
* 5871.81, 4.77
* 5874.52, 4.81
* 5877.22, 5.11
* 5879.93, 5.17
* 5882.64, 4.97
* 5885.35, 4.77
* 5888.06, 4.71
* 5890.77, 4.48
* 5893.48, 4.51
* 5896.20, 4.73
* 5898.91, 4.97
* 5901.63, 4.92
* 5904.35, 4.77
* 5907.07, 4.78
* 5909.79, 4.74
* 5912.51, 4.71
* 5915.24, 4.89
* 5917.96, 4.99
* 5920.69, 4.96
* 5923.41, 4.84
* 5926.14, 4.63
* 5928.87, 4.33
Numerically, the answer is 1.08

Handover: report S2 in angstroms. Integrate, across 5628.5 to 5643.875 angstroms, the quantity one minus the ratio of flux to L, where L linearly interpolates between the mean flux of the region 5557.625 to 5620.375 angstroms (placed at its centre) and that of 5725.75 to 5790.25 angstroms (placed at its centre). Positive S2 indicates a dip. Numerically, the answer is 0.6 angstroms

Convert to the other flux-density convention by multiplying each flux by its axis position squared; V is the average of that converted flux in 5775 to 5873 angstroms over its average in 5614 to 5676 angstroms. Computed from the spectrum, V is 1.1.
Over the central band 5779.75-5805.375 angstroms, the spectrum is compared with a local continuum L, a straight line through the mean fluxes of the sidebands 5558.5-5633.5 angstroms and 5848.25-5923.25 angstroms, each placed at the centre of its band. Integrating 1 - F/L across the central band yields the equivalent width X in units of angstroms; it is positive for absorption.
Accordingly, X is 1.1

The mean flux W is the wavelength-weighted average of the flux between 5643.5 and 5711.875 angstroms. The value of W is 4.7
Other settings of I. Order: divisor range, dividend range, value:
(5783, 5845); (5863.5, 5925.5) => 1.03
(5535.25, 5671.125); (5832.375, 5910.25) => 1.09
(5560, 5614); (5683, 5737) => 1.06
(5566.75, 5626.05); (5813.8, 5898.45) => 1.12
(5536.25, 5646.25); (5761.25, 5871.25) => 1.08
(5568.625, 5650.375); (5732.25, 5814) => 1.03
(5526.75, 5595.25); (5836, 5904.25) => 1.11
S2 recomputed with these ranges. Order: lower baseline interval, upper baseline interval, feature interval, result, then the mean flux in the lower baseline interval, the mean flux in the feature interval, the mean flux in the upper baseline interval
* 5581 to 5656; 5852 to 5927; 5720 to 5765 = 1.9 angstroms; 4.5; 4.49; 4.92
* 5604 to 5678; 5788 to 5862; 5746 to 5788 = 3.9 angstroms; 4.54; 4.3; 4.84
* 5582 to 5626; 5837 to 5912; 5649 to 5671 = -1.1 angstroms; 4.49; 4.8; 4.89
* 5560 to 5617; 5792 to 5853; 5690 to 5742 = -1.0 angstroms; 4.42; 4.7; 4.76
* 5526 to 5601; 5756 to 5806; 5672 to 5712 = -1.7 angstroms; 4.42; 4.64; 4.47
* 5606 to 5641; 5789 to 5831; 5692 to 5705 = 0.4 angstroms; 4.29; 4.35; 4.8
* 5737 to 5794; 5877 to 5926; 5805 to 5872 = -4.3 angstroms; 4.4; 4.93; 4.82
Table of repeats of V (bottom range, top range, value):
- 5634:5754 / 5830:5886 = 1.13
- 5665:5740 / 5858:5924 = 1.11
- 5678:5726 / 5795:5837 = 1.09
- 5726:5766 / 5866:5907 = 1.14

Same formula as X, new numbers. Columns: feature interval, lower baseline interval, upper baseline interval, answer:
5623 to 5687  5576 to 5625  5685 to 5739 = -0.6 angstroms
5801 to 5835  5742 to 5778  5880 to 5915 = -2.9 angstroms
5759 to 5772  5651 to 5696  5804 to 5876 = 1.6 angstroms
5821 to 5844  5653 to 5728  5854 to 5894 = 0.5 angstroms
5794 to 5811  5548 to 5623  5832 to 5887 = 0.5 angstroms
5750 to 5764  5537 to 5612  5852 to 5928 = 1.7 angstroms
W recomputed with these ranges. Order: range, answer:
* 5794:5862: 4.85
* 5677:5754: 4.61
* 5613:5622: 4.33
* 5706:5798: 4.54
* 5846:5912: 4.94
